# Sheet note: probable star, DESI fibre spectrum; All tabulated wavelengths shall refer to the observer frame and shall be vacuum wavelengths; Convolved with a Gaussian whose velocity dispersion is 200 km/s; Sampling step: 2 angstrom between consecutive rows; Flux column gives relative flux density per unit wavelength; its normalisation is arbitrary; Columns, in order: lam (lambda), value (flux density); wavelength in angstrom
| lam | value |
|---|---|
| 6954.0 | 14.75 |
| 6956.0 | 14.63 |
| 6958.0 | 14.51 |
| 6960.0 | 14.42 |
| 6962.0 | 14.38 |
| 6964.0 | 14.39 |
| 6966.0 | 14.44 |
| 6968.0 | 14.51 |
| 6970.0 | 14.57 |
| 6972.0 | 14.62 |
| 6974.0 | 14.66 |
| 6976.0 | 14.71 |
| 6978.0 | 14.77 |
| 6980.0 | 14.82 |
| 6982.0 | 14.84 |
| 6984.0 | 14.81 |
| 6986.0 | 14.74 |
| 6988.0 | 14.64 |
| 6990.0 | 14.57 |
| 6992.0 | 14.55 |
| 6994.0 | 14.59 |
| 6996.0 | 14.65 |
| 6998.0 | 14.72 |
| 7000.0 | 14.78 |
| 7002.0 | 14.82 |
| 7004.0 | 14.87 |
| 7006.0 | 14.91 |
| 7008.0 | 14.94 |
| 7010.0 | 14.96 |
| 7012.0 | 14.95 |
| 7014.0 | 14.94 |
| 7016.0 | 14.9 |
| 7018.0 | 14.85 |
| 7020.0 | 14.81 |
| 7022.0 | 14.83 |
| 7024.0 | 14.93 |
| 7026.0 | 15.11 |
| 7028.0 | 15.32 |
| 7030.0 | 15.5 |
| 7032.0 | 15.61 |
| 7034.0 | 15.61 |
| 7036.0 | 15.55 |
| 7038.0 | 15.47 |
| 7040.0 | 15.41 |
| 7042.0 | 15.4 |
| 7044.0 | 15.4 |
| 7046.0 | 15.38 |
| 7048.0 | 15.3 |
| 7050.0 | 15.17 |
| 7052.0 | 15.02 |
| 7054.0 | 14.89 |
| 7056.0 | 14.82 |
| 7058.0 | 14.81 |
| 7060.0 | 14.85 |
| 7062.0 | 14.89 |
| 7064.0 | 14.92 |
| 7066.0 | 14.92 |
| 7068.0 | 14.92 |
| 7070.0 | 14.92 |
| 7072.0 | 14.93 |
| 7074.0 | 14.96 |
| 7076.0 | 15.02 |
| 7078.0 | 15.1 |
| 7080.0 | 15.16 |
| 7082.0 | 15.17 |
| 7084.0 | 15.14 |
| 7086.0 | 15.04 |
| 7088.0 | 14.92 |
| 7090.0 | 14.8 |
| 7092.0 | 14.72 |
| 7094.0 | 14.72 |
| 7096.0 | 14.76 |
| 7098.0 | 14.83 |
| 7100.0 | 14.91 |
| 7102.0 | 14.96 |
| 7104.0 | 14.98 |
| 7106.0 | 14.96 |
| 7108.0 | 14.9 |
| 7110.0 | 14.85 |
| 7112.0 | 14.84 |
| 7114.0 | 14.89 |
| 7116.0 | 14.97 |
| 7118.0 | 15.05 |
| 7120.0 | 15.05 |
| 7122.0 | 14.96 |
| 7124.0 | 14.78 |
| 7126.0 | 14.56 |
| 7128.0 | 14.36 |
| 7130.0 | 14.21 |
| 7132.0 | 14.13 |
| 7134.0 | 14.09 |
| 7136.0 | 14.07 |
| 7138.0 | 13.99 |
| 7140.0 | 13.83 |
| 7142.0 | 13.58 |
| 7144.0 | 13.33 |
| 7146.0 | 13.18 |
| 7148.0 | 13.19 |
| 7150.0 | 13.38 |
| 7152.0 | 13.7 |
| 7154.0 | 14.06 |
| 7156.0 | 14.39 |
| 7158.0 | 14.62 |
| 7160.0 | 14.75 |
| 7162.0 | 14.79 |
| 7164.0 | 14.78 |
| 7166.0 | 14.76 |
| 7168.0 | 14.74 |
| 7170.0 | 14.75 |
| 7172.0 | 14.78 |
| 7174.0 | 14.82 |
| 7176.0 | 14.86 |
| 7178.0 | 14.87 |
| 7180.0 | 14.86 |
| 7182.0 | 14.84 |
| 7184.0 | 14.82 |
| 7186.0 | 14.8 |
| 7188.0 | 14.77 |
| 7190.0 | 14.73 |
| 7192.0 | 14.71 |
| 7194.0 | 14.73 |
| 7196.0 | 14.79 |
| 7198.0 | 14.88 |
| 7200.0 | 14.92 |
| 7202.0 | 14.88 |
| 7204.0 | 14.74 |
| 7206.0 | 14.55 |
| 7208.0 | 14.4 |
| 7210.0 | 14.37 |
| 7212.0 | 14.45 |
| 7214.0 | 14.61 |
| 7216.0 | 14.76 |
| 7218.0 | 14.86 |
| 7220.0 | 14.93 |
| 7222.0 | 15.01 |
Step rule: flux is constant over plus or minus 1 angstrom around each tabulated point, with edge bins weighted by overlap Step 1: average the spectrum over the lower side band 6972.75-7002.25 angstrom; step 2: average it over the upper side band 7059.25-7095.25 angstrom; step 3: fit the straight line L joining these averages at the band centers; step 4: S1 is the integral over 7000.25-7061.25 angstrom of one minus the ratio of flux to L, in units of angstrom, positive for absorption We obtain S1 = -1.2 angstrom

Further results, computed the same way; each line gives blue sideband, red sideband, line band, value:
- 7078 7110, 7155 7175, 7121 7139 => 0.58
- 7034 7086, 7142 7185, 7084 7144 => 0.39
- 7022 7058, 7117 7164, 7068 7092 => -0.27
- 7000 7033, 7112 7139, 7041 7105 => -0.94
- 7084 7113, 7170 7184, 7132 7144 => 0.79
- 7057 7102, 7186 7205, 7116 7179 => 2.14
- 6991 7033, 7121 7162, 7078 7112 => -1.29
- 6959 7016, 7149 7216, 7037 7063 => -0.81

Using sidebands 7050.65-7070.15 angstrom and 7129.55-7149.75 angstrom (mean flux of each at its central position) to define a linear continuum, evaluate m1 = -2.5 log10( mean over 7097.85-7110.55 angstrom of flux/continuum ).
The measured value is -0.05 mag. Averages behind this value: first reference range 14.9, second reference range 13.7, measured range 14.9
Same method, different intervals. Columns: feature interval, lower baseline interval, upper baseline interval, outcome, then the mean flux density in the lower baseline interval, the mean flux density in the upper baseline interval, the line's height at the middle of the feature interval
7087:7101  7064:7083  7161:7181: 0.011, 15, 14.8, 15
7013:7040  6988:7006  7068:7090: -0.027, 14.7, 15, 14.8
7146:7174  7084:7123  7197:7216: 0.032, 14.9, 14.7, 14.8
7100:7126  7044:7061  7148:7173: -0.017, 15.1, 14.4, 14.7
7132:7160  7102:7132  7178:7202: 0.072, 14.8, 14.8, 14.8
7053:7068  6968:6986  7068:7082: 0.007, 14.7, 15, 15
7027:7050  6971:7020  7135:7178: -0.058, 14.8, 14.2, 14.6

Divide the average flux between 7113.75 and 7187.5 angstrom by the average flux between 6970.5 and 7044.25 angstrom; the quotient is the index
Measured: 1.0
